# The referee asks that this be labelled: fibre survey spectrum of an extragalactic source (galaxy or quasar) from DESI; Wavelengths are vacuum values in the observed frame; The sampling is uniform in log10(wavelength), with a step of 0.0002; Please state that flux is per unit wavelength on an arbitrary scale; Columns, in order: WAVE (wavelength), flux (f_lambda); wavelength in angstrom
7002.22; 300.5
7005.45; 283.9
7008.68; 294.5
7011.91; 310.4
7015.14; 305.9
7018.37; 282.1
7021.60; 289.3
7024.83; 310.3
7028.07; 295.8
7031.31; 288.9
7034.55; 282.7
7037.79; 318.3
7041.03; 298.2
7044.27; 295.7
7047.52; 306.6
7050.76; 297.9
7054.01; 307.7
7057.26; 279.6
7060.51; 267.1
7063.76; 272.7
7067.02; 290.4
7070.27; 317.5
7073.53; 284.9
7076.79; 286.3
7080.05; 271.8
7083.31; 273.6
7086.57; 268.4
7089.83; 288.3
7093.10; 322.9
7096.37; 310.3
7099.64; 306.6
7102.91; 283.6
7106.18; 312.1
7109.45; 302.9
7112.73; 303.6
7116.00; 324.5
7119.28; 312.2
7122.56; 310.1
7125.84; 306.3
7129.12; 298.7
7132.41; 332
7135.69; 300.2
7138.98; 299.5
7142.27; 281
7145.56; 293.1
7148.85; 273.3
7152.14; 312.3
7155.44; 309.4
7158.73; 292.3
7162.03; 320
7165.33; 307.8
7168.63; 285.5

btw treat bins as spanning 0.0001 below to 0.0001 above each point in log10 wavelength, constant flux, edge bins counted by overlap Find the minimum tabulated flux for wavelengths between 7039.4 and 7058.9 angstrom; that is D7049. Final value 279.6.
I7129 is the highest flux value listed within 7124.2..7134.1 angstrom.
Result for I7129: 332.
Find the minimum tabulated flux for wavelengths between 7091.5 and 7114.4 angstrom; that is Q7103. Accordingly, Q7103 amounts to 283.6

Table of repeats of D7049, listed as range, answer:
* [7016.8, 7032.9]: 282.1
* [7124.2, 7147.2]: 281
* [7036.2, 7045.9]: 295.7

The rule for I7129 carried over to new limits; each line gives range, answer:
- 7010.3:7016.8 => 310.4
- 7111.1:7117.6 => 324.5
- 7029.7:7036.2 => 288.9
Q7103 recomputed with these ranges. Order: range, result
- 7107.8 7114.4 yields 302.9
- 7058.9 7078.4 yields 267.1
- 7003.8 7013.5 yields 283.9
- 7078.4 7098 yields 268.4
